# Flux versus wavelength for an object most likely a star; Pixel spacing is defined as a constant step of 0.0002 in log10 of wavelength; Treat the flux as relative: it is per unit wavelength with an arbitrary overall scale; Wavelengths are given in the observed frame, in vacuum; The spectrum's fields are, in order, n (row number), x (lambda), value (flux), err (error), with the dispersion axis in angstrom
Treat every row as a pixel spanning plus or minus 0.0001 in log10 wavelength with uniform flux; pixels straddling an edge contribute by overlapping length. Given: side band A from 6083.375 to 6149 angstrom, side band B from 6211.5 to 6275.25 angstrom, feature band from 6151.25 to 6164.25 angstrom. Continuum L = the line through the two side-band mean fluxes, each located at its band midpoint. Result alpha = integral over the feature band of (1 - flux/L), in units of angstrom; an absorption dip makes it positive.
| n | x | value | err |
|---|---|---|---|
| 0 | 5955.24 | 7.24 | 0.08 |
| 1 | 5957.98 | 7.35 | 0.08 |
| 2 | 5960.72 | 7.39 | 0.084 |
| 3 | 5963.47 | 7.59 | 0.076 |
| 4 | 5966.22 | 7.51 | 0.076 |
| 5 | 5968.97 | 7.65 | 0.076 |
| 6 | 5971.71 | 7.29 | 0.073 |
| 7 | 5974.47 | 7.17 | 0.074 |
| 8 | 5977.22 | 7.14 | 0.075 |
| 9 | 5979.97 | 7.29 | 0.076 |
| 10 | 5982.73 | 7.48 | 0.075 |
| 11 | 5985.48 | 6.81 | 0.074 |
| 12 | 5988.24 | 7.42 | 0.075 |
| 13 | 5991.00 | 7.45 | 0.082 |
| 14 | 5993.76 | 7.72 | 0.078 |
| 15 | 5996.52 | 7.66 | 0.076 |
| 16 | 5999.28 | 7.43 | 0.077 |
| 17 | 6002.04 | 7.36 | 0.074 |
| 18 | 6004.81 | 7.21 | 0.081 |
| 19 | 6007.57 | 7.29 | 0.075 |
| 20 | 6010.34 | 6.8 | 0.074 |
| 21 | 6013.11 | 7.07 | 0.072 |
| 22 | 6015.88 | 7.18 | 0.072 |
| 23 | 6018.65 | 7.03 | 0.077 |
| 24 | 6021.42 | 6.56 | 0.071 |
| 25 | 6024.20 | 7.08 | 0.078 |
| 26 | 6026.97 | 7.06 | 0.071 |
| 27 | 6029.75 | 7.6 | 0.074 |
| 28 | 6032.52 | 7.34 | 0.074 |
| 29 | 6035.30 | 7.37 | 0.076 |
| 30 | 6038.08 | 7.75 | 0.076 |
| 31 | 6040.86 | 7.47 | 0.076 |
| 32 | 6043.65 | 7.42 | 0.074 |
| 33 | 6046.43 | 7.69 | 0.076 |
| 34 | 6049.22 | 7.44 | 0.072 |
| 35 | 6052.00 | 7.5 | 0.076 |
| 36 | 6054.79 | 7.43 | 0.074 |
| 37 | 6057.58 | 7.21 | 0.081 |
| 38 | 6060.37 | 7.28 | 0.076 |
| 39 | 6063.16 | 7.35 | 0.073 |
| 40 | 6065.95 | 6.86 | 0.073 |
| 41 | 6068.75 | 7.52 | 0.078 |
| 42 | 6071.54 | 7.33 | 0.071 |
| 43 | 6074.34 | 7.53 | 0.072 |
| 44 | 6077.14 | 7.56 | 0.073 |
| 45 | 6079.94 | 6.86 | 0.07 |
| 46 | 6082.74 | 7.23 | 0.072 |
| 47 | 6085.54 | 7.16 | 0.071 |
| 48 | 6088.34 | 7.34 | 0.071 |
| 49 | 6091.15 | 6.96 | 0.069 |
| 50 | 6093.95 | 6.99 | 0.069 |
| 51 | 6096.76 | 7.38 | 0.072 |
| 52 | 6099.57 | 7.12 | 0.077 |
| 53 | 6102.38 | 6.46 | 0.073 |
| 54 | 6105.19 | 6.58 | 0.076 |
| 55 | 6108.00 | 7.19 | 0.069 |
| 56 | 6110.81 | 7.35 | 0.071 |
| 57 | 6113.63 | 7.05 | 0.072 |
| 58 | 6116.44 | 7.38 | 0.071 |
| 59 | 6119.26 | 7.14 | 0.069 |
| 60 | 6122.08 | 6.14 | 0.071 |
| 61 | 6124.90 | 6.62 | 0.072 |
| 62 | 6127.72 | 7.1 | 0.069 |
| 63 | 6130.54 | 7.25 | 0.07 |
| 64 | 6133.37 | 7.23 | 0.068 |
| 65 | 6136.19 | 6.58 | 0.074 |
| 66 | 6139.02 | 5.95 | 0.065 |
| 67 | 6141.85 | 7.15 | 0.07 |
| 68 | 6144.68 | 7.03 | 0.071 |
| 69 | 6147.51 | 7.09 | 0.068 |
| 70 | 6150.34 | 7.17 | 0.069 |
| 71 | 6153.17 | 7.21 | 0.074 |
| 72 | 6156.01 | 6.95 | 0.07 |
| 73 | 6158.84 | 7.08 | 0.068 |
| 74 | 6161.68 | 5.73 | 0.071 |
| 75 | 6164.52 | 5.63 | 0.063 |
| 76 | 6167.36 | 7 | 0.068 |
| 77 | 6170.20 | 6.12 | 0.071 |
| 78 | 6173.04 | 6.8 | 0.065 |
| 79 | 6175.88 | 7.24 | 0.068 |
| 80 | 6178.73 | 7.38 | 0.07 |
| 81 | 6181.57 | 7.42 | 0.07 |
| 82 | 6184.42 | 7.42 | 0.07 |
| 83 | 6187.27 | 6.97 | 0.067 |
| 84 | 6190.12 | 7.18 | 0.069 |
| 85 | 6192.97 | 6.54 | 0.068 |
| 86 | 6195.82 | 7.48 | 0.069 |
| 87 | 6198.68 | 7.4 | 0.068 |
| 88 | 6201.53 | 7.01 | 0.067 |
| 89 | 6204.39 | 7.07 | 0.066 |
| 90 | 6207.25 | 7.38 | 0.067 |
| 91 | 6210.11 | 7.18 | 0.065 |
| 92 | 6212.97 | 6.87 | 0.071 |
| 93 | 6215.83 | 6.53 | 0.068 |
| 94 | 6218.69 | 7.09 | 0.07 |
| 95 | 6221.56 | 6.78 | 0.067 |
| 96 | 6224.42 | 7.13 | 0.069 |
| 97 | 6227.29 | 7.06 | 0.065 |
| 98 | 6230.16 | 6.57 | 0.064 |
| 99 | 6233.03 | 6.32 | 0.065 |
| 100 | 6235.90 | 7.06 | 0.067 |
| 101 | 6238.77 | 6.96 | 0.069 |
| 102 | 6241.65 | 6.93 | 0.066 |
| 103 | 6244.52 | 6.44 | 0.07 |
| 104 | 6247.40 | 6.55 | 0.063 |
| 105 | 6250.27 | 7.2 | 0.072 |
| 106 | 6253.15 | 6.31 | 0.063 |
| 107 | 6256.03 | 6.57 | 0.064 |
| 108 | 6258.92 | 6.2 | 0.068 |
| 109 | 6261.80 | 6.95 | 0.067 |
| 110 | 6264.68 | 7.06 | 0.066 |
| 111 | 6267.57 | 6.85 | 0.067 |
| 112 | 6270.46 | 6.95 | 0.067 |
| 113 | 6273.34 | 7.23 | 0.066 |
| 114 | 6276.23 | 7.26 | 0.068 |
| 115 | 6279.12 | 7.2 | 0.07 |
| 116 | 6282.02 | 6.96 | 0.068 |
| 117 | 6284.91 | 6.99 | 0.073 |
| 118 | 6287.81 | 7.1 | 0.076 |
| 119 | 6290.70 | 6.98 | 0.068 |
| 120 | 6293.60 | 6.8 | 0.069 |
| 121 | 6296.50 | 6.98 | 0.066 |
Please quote 0.5 angstrom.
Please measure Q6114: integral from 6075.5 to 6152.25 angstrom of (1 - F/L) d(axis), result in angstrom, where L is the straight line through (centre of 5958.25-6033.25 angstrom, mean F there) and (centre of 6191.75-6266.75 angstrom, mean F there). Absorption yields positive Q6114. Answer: 0.7 angstrom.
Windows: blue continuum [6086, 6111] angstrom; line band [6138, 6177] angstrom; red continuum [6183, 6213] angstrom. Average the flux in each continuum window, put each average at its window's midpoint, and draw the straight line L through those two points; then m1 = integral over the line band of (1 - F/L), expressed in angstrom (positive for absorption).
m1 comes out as 2.0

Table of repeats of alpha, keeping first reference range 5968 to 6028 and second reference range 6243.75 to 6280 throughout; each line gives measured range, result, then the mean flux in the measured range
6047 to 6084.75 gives -1.0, 7.32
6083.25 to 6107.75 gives 0.2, 7.02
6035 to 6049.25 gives -0.8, 7.54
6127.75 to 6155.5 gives 0.2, 6.97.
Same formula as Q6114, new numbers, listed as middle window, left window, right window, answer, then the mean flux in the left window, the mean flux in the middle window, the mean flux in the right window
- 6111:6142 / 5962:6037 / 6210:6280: 0.8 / 7.28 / 6.88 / 6.84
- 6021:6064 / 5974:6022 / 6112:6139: -1.5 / 7.24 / 7.36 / 6.89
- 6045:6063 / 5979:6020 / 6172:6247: -0.5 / 7.28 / 7.42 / 7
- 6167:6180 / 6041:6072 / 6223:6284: 0.3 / 7.37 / 6.9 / 6.85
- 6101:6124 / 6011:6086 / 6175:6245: 0.9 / 7.29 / 6.91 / 7.02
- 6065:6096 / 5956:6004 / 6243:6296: 0.0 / 7.39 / 7.22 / 6.87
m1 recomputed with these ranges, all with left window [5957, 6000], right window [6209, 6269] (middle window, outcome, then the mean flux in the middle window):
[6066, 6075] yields -0.2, 7.36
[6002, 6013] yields 0.3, 7.13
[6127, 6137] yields 0.0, 7.06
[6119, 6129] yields 0.5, 6.7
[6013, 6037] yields 0.4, 7.16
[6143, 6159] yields -0.2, 7.09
